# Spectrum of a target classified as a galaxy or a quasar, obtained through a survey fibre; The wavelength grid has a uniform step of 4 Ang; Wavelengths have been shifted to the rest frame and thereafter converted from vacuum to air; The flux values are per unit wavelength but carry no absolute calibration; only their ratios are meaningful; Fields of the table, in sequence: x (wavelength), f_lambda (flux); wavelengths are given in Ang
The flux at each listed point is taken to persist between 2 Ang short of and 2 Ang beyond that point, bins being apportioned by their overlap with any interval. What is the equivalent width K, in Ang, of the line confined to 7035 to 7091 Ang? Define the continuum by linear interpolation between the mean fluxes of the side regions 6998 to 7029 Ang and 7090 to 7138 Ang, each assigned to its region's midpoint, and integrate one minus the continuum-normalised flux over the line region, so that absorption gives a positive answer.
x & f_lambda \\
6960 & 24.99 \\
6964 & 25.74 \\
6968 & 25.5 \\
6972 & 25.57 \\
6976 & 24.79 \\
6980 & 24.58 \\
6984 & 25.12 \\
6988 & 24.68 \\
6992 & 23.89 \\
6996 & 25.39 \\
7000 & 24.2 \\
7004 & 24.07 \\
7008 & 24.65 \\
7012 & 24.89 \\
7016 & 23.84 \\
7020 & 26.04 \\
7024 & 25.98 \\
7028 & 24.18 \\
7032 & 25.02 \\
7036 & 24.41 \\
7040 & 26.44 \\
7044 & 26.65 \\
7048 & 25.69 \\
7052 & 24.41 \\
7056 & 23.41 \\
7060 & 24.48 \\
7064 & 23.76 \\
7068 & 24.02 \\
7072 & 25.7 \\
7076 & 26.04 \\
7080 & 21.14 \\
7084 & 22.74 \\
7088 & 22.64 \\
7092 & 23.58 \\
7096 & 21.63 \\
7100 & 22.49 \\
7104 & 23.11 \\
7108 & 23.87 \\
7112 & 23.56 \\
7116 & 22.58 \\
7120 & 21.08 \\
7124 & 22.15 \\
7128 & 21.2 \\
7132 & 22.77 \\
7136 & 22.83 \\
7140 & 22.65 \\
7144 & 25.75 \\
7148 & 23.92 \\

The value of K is -1.6 Ang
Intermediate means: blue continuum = 24.7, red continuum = 22.6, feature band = 24.4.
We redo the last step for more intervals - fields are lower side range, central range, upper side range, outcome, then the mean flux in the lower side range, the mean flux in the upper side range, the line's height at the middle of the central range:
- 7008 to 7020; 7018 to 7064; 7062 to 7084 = -1.4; 24.7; 24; 24.4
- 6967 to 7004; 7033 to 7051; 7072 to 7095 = -1.3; 24.8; 23.4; 24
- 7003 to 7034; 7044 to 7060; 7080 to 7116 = -0.5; 24.9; 22.8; 24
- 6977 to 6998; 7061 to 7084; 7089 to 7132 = -0.8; 24.7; 22.5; 23.2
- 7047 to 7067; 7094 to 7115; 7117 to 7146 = 0.3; 24.3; 22.6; 23.2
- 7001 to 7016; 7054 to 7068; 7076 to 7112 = -0.3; 24.4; 22.9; 23.5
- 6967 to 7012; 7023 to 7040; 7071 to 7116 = -0.6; 24.8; 23.2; 24.1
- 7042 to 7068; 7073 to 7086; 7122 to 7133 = 0.2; 24.7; 22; 23.8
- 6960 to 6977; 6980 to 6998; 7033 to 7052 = 0.5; 25.4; 25.6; 25.4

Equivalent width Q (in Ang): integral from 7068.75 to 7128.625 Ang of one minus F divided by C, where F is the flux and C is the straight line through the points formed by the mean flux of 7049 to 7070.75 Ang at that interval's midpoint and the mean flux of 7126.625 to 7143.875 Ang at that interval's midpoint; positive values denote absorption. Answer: 1.2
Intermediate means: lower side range 24.2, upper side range 22.8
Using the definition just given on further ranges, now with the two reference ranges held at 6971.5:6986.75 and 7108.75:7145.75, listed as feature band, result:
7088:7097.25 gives 0.2 Ang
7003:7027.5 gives -0.5 Ang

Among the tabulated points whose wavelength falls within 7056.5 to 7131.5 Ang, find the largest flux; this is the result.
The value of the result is 26.04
